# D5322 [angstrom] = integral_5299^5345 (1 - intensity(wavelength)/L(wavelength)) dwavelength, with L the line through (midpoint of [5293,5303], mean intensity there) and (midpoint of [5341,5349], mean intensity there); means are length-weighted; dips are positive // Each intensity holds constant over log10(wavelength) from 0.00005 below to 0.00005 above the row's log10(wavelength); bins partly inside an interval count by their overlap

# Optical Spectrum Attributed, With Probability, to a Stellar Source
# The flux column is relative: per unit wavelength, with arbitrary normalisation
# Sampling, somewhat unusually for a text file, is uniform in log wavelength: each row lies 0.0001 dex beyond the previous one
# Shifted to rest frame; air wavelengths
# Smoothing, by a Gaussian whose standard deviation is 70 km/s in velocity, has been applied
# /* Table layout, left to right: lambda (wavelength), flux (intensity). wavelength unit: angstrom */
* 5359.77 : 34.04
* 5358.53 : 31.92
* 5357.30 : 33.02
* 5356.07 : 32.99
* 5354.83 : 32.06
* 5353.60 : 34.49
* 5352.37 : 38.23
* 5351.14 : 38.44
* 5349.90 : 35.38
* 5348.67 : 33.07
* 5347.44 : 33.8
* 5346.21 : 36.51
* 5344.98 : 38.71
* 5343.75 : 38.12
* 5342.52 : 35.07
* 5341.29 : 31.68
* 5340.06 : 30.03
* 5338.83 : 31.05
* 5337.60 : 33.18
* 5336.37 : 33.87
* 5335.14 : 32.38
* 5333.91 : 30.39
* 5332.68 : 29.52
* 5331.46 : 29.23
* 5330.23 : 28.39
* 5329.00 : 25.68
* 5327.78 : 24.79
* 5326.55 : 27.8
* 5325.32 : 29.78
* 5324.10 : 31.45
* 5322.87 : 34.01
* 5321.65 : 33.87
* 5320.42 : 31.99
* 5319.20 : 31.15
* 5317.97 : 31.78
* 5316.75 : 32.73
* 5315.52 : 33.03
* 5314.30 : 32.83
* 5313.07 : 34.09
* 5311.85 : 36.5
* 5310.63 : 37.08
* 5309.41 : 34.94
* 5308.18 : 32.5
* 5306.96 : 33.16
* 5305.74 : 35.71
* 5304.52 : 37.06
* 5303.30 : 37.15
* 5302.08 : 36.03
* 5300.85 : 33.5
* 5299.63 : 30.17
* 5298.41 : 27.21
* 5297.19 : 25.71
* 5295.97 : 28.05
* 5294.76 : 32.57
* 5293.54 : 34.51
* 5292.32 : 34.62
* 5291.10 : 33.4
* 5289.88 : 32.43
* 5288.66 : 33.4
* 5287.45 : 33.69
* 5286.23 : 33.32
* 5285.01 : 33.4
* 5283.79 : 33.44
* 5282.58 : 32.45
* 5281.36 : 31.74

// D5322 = 1.0 angstrom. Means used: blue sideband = 31.1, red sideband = 35.5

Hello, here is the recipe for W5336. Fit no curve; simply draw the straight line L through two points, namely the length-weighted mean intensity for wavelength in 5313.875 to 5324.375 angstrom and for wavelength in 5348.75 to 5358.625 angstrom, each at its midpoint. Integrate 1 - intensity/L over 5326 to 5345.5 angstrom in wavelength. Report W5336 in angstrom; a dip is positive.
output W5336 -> 1.4 angstrom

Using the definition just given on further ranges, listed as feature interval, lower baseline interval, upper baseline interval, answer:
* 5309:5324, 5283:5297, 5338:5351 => 0.01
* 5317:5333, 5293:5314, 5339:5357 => 1.87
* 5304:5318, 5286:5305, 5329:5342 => -1.08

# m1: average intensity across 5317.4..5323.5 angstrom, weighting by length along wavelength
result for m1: 32.5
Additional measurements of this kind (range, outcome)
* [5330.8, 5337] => 31.1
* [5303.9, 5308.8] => 34.6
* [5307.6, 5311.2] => 34.8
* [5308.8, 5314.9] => 35.1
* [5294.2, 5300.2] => 28.7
